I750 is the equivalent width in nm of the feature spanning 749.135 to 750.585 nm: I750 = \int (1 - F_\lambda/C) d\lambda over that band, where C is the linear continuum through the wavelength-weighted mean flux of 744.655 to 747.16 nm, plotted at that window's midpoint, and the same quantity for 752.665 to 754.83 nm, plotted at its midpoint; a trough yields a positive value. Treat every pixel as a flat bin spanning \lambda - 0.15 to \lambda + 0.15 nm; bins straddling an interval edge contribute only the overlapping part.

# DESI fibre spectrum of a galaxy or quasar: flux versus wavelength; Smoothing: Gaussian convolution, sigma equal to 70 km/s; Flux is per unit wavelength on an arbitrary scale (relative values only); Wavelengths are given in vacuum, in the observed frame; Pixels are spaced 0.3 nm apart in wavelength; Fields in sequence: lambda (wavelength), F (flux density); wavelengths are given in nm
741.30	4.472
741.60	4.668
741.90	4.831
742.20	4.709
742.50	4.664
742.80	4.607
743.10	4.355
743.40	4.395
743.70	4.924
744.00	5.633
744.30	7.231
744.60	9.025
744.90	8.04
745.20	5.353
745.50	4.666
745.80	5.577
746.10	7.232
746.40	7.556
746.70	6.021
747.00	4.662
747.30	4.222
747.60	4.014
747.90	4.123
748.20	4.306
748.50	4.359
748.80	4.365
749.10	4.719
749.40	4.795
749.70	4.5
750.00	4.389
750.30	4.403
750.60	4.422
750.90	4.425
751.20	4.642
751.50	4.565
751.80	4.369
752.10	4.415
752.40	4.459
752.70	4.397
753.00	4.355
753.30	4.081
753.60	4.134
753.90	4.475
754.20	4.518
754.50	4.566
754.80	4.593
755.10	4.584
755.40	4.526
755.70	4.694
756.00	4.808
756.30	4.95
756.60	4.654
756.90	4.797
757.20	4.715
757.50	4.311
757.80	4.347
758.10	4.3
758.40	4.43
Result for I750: 0.21 nm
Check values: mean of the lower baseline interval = 6.24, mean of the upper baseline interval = 4.38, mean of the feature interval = 4.53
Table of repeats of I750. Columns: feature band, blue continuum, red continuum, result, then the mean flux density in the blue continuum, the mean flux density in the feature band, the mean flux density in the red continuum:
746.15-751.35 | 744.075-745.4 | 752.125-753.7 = 0.92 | 7.21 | 4.75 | 4.3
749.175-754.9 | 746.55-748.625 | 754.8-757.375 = 0.21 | 4.53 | 4.45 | 4.7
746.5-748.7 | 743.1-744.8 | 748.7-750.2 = 0.22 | 6.13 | 4.59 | 4.55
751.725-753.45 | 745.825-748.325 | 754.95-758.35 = 0.19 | 5.29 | 4.34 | 4.6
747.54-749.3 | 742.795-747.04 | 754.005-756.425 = 0.38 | 6.03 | 4.34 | 4.65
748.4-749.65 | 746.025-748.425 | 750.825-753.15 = 0.09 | 5.18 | 4.56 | 4.45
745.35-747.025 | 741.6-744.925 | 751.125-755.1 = -0.27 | 5.54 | 6.05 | 4.43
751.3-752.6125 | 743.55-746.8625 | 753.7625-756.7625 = 0.20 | 6.47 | 4.46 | 4.64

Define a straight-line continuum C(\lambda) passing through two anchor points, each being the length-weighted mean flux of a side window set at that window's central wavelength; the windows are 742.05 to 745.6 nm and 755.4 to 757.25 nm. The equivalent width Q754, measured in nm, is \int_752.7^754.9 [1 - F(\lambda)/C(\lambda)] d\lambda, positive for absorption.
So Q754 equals 0.244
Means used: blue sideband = 5.65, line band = 4.38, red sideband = 4.75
